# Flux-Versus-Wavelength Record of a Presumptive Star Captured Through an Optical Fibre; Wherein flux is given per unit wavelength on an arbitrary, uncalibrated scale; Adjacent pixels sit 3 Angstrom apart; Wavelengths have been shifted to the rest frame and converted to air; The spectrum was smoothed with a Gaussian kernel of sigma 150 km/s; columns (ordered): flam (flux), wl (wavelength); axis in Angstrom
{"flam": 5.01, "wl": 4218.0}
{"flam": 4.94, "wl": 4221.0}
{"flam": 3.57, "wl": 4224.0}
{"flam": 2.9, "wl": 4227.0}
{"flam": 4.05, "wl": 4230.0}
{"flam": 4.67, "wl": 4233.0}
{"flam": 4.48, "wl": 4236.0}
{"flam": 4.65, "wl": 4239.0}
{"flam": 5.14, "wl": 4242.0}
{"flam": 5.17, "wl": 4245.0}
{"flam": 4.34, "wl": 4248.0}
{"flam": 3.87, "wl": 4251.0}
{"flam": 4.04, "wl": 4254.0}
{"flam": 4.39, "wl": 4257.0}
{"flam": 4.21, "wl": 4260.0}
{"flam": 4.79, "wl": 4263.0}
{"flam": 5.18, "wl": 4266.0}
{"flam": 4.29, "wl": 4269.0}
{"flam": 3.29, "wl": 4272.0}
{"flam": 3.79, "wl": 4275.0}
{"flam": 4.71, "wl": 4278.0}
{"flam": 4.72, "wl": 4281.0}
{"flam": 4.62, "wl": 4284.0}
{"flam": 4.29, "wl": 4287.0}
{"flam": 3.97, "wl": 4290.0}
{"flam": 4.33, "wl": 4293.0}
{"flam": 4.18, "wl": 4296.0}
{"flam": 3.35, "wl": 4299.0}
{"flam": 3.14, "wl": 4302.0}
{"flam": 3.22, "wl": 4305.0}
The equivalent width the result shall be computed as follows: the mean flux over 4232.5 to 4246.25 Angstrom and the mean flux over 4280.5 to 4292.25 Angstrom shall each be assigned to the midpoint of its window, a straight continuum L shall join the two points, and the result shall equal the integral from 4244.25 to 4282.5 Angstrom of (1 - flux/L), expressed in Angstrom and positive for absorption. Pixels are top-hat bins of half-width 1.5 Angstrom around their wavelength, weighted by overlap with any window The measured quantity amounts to 2.0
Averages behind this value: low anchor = 4.83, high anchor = 4.37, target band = 4.35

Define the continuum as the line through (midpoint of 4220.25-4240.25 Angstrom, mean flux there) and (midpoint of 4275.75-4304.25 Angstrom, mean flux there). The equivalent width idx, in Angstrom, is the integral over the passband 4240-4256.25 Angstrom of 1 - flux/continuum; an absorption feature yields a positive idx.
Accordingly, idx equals -1.5 Angstrom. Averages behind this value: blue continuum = 4.15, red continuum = 4.11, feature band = 4.51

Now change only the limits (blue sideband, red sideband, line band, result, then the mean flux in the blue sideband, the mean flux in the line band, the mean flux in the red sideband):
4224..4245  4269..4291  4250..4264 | 0.0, 4.32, 4.25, 4.21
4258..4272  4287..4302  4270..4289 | -0.2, 4.47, 4.23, 3.91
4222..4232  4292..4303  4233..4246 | -4.2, 3.64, 4.83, 3.75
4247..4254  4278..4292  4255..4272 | -1.0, 4.07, 4.44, 4.43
